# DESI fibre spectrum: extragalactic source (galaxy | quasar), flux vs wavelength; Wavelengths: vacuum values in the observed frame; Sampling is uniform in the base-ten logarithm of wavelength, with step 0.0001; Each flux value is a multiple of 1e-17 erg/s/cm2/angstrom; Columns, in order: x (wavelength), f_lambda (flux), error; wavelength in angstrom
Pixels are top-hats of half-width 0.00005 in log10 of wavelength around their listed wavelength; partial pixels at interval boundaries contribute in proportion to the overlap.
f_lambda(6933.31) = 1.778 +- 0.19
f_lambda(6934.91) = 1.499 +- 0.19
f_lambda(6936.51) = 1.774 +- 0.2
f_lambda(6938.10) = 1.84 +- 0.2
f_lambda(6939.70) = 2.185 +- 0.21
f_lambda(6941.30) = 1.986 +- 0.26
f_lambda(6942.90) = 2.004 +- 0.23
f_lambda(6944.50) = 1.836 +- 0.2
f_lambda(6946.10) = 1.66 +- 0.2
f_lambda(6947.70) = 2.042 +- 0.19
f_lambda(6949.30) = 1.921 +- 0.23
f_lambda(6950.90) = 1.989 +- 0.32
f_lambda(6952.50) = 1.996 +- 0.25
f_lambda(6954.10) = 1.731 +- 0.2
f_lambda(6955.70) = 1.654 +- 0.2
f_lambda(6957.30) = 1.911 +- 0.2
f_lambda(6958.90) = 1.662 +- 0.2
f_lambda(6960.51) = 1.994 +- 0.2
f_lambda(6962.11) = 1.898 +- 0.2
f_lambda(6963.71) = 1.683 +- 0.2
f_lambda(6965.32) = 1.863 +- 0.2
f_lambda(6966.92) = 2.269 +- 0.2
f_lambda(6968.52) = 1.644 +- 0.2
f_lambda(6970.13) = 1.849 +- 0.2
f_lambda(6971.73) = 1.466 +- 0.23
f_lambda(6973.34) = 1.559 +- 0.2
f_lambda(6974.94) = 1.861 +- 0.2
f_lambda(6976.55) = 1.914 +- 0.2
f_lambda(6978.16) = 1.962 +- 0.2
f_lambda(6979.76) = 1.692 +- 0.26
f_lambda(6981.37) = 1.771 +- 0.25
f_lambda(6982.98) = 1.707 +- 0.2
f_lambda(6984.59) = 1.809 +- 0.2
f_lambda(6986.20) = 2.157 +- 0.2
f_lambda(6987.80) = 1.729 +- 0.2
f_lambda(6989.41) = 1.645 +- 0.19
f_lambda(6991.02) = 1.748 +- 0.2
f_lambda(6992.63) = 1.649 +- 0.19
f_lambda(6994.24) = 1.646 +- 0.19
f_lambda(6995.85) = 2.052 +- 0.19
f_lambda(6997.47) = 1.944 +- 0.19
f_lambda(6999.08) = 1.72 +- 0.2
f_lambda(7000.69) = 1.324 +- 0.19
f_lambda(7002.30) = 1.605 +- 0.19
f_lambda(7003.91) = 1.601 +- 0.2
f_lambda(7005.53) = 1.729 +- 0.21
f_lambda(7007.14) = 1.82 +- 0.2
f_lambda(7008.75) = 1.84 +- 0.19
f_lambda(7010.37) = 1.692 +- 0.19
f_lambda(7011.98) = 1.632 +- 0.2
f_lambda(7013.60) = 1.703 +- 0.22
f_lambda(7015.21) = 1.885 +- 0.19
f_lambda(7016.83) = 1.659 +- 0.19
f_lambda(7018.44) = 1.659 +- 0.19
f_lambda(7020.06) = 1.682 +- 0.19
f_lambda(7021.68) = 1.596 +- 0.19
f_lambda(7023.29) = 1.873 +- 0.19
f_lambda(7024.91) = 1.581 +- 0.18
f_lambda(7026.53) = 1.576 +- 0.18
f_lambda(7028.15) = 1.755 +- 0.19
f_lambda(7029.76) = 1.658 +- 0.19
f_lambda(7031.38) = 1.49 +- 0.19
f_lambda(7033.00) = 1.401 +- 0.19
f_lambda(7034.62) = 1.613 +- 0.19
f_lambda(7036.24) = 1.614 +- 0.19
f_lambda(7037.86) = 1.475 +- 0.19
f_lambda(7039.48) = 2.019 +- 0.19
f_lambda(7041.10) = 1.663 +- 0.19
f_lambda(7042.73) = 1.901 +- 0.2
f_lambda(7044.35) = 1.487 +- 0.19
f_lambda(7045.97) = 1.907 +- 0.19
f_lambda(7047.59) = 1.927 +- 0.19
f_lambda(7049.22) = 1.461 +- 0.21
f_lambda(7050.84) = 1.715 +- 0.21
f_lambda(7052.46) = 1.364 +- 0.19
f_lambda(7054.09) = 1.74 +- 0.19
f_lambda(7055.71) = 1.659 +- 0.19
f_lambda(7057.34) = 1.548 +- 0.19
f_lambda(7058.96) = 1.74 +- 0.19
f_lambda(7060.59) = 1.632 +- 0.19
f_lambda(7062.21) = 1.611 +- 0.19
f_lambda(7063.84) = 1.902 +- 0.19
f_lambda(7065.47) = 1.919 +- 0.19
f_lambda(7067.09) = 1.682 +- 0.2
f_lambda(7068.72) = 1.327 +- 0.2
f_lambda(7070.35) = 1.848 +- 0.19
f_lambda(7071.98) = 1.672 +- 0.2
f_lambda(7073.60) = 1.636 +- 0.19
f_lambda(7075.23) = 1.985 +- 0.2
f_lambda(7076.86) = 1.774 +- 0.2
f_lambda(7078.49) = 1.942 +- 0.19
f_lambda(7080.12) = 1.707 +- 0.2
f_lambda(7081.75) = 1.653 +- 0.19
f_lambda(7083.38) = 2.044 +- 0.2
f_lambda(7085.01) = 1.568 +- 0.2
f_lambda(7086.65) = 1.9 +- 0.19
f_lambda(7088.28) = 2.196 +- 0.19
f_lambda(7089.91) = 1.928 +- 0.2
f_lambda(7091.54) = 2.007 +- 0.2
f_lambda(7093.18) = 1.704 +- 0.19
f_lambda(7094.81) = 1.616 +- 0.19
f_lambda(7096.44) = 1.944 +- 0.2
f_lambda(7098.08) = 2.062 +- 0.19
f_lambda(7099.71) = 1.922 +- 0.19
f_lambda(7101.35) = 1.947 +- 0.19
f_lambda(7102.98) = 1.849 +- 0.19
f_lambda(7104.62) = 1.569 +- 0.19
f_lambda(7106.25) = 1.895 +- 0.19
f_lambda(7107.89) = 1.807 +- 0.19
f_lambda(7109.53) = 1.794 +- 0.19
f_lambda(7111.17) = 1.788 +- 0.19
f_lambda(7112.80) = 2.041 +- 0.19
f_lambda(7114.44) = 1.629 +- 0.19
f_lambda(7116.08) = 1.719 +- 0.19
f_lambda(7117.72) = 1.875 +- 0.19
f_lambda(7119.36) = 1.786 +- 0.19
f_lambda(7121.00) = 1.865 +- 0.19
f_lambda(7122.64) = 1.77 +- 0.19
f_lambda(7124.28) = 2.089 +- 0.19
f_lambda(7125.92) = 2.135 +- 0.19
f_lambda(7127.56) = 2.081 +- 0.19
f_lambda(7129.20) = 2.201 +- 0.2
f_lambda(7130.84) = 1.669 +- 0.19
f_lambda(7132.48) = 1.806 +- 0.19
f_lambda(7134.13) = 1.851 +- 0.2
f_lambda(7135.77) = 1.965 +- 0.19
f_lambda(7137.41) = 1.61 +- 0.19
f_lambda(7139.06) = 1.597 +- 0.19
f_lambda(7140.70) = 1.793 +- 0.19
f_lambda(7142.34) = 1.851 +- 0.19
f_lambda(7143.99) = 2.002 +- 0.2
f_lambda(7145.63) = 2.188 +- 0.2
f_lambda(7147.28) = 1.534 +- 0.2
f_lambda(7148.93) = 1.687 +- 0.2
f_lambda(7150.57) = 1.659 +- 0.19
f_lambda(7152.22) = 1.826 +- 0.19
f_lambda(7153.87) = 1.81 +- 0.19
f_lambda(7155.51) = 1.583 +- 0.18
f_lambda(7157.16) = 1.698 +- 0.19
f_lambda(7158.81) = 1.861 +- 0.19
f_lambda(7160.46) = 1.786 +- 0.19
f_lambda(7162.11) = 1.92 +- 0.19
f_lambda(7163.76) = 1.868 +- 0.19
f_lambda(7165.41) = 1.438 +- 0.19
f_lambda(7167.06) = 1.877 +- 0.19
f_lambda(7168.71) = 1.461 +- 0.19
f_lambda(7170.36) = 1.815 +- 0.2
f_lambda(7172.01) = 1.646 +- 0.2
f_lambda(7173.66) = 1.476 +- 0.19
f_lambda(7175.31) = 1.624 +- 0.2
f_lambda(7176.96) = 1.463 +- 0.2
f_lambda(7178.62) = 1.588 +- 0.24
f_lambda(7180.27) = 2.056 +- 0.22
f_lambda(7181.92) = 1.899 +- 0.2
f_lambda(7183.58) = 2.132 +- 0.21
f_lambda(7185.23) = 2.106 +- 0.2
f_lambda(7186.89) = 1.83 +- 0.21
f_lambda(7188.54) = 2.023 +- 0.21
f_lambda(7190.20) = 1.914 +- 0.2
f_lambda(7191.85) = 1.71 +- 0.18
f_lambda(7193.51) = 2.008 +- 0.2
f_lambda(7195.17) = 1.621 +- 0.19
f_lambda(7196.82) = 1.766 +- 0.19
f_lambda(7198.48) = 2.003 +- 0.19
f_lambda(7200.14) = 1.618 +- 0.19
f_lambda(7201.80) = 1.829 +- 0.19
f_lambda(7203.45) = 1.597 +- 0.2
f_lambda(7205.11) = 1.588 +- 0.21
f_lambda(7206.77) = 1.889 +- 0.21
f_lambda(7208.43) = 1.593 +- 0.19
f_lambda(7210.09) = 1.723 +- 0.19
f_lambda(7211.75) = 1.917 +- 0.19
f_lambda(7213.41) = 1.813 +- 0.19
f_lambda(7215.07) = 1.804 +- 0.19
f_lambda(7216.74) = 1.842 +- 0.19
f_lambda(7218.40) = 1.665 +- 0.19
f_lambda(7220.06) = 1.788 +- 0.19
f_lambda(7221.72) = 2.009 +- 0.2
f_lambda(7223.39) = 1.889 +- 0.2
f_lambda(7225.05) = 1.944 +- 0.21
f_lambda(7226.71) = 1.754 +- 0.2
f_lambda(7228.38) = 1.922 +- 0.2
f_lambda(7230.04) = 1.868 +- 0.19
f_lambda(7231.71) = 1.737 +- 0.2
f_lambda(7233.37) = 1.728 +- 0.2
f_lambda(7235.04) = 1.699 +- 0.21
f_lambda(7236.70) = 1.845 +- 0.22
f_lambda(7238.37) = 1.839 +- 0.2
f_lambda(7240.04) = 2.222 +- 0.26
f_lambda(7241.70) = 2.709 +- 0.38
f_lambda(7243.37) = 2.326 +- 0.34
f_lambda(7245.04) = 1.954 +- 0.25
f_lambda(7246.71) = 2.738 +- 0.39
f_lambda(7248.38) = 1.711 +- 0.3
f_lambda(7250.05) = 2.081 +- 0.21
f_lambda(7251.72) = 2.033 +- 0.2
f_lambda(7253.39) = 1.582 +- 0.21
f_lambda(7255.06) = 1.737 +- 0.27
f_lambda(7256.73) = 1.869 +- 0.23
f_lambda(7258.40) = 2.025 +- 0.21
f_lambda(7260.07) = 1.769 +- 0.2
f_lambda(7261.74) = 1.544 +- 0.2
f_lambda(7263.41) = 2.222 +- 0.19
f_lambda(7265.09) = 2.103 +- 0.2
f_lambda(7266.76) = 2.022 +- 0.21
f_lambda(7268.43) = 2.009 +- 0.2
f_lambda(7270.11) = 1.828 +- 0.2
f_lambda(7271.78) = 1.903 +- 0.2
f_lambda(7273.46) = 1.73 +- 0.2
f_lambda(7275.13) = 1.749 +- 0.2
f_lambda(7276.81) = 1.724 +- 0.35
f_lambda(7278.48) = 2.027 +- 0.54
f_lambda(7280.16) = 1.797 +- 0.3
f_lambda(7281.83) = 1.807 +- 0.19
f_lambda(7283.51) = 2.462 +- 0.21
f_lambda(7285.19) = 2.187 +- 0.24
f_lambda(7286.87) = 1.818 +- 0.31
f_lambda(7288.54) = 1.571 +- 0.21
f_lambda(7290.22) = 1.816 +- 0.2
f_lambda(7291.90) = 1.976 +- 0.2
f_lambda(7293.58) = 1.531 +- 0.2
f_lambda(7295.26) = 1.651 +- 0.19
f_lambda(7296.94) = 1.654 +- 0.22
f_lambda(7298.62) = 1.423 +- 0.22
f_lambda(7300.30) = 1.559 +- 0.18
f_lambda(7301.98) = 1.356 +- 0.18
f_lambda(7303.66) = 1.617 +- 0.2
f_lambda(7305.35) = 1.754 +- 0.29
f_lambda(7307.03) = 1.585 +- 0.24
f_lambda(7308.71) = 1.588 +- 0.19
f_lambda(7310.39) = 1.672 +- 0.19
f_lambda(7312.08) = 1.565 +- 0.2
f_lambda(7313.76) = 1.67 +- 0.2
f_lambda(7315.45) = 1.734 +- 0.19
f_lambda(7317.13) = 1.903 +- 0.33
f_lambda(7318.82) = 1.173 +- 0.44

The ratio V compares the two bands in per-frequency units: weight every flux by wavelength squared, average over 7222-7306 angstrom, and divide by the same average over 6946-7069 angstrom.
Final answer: 1.16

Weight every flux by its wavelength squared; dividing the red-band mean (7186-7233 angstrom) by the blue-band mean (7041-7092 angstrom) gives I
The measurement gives 1.1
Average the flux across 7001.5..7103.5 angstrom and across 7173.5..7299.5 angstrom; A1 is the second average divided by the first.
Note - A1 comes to 1.1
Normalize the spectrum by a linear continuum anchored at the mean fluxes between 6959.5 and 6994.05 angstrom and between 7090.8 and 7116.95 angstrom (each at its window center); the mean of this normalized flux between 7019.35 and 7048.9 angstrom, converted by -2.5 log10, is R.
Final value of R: 0.09 mag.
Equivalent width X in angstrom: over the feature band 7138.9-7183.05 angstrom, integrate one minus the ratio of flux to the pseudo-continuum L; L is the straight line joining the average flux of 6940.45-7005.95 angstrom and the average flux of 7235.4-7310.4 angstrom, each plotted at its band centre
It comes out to 2.4 angstrom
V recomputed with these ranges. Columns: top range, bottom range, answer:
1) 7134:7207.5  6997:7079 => 1.09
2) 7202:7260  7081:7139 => 1.05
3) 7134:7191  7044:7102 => 1.03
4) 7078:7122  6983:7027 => 1.10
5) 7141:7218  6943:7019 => 1.06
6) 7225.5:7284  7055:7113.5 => 1.13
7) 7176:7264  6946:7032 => 1.14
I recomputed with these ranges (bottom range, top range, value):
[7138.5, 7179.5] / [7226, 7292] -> 1.16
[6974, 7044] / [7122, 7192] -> 1.10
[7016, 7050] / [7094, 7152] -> 1.14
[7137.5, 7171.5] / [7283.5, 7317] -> 1.00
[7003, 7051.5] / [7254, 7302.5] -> 1.16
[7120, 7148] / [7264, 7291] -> 1.06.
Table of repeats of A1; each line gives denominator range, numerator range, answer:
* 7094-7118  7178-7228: 1.00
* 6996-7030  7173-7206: 1.06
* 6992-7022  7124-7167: 1.07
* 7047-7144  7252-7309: 1.00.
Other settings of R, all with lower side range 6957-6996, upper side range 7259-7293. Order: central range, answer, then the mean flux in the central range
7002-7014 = 0.065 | 1.71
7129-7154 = 0.030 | 1.81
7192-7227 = 0.051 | 1.79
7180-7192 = -0.055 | 1.97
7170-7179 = 0.173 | 1.59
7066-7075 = 0.103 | 1.67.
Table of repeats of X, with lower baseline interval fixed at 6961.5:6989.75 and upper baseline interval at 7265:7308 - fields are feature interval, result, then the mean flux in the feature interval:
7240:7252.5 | -3.01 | 2.22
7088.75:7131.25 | -1.86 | 1.88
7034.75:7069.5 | 2.36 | 1.68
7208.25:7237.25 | -0.32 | 1.81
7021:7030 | 0.64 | 1.68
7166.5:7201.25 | 0.05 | 1.79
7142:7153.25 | -0.14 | 1.82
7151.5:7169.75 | 0.58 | 1.74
